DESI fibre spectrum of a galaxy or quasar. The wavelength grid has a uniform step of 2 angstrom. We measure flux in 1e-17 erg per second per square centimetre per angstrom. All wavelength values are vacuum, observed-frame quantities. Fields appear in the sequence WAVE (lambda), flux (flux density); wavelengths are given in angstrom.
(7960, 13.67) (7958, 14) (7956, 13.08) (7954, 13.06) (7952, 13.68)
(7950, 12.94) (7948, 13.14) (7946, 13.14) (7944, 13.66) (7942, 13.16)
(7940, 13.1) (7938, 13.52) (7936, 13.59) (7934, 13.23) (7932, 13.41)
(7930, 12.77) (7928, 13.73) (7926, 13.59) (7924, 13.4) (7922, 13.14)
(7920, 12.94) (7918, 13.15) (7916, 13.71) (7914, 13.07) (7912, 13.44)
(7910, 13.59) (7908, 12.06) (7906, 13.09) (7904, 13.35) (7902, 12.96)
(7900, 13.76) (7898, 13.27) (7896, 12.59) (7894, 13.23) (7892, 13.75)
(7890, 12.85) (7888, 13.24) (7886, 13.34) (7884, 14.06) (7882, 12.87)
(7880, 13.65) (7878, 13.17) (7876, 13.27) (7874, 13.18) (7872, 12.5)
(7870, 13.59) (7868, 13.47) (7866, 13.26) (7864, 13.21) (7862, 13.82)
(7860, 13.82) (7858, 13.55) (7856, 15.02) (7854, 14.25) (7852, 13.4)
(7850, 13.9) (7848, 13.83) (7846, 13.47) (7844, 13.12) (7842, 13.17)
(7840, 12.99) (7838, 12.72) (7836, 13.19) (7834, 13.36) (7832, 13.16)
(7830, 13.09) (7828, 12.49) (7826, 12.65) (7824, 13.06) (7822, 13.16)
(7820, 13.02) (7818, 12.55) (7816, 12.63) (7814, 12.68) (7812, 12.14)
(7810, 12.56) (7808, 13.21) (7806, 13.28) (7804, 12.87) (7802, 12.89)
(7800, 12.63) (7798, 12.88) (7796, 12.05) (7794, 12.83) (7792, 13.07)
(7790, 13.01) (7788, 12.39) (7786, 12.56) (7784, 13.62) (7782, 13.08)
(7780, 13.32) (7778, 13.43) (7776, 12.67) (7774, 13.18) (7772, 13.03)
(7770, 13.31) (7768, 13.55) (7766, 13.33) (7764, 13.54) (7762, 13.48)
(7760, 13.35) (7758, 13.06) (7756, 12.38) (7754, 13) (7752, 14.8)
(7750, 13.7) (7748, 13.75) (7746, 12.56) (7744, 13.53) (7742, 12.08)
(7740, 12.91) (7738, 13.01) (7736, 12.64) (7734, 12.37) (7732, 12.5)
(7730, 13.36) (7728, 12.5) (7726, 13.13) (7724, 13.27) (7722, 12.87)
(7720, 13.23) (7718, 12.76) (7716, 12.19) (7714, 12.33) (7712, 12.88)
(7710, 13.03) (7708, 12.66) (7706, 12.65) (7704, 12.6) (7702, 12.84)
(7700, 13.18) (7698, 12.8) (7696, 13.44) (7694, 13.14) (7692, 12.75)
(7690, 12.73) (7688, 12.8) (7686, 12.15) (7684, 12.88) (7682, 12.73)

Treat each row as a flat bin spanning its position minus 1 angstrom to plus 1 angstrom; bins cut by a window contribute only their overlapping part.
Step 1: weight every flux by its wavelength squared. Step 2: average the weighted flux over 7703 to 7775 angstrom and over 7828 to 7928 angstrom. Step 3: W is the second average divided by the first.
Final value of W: 1.1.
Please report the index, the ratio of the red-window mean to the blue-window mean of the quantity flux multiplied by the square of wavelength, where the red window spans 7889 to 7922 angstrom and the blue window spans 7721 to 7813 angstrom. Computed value 1.0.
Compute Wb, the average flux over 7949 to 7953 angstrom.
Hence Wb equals 13.3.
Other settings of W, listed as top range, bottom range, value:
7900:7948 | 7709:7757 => 1.08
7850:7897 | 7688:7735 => 1.09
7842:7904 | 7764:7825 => 1.06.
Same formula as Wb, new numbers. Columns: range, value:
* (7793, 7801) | 12.6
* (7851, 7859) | 14.1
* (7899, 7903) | 13.4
